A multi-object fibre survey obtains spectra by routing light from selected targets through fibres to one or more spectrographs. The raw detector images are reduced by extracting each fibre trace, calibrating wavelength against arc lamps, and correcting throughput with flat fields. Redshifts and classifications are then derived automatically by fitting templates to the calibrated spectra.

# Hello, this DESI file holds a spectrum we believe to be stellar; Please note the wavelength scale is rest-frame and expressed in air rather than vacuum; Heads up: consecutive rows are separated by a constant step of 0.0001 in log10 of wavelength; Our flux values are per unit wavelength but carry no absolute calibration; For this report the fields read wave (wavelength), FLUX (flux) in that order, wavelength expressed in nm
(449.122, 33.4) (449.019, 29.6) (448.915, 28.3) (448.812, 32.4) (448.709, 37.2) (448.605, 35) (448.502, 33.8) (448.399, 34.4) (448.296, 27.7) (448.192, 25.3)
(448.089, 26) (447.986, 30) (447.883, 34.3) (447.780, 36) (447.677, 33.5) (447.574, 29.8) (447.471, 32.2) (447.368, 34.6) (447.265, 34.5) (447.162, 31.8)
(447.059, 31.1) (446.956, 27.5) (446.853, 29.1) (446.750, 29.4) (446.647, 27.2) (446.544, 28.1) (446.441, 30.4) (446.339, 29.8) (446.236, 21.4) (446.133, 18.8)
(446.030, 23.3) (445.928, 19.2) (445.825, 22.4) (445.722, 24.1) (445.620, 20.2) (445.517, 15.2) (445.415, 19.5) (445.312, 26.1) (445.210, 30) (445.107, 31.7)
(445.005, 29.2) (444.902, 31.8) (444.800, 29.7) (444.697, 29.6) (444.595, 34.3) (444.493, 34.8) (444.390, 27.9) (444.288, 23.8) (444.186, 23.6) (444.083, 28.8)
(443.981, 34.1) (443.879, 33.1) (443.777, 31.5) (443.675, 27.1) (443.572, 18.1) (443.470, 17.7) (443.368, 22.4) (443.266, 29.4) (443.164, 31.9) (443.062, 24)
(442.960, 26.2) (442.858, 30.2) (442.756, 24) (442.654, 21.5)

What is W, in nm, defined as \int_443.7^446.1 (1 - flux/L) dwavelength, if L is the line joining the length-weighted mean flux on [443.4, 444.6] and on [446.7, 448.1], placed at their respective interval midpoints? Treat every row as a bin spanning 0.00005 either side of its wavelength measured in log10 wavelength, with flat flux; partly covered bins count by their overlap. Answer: 0.12 nm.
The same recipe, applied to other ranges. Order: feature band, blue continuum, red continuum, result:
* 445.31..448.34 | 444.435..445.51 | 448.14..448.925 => 0.33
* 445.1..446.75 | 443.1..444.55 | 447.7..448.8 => 0.30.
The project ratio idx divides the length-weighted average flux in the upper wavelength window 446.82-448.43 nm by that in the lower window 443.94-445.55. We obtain 1.1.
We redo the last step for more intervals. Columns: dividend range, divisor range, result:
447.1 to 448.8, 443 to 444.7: 1.16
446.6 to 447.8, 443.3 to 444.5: 1.17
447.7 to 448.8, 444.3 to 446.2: 1.24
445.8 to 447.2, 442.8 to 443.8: 1.03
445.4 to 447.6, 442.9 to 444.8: 0.95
